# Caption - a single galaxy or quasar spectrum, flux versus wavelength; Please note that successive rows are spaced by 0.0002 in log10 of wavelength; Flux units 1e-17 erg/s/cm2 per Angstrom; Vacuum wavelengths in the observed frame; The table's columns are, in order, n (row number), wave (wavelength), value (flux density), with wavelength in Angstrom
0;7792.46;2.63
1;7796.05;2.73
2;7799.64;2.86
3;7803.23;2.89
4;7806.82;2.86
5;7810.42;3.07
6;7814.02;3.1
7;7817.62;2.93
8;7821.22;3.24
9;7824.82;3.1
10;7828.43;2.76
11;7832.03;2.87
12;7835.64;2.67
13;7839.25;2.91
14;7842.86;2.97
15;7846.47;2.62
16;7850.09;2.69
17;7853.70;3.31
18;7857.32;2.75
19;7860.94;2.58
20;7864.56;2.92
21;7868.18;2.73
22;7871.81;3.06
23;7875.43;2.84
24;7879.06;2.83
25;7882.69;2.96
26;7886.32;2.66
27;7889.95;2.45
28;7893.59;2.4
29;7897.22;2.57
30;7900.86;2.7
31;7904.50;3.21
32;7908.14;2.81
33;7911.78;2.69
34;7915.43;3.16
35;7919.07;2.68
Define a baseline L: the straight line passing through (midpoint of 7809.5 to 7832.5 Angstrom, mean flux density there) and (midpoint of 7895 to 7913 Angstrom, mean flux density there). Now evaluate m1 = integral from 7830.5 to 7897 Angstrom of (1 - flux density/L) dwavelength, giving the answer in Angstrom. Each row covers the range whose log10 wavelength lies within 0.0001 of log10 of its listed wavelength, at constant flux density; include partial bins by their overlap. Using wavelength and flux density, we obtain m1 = 2.7 Angstrom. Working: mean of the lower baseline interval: 3.02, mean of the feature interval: 2.78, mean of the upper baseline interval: 2.79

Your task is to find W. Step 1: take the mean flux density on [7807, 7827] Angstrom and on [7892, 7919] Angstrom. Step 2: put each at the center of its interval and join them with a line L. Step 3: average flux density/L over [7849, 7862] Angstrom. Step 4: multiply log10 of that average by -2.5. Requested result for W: 0.03 mag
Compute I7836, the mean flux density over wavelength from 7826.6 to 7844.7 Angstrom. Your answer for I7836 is 2.84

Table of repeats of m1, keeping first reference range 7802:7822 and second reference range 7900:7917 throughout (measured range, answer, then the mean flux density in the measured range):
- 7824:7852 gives 1.6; 2.82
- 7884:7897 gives 1.8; 2.53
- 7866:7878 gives 0.3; 2.88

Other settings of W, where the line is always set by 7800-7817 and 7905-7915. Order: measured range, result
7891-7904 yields 0.104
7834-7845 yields 0.034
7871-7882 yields -0.001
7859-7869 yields 0.064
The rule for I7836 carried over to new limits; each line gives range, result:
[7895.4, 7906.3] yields 2.83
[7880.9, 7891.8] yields 2.69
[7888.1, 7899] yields 2.47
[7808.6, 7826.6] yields 3.09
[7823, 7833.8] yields 2.91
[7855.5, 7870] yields 2.74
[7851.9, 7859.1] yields 3.03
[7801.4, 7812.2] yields 2.94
